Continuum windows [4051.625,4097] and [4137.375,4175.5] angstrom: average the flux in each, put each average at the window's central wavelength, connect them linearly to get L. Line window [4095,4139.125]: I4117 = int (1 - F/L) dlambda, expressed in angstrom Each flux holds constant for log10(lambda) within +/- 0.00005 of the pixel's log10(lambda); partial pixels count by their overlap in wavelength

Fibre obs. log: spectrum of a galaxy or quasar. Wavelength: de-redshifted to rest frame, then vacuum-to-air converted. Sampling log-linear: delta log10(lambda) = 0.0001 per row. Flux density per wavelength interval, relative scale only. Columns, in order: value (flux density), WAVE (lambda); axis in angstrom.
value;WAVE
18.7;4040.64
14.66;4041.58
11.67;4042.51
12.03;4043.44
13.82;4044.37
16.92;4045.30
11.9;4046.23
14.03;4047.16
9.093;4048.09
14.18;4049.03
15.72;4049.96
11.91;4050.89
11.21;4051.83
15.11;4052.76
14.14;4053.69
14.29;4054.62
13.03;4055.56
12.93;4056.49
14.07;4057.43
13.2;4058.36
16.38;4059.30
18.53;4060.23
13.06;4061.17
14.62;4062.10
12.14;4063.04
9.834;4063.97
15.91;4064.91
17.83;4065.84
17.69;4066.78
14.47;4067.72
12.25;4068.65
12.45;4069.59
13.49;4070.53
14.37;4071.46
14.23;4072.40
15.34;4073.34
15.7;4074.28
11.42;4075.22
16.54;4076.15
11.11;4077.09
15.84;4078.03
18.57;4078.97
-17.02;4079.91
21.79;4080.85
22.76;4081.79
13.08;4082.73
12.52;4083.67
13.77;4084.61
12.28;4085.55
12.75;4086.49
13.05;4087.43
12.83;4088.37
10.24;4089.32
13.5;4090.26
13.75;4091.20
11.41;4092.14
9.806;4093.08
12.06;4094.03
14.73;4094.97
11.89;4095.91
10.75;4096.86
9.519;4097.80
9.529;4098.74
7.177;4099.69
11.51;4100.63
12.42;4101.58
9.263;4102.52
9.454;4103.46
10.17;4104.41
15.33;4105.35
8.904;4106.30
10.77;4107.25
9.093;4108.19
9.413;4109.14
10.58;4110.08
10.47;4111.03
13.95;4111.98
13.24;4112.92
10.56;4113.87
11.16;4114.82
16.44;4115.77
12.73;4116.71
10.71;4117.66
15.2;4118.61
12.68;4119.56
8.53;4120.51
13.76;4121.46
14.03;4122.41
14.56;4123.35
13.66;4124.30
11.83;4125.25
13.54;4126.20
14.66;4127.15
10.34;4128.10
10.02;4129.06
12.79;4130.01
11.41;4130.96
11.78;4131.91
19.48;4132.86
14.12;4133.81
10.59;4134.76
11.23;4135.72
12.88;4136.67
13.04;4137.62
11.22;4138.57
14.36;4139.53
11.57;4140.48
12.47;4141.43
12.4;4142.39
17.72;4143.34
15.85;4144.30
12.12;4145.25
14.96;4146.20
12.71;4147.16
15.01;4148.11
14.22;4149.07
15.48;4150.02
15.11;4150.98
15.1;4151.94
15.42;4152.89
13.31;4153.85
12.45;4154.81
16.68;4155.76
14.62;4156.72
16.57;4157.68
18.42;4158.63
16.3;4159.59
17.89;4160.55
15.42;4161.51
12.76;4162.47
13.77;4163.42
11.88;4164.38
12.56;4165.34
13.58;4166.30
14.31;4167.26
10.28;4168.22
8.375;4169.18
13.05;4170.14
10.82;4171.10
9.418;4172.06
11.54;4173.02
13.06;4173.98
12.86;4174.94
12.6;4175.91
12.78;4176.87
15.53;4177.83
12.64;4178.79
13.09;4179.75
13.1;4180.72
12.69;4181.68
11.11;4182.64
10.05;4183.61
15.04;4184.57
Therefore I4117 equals 5.4 angstrom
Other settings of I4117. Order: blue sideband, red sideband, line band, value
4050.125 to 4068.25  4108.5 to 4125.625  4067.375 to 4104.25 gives 3.09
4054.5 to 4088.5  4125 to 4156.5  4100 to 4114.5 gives 2.82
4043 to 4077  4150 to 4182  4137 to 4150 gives -0.04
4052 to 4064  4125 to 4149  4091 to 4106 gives 2.74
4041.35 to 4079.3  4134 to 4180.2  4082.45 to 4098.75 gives 2.04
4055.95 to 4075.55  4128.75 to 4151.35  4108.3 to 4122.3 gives 1.69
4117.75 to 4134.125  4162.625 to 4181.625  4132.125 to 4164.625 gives -4.14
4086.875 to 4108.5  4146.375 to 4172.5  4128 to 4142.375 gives 0.35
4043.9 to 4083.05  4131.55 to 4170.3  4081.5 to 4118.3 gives 5.30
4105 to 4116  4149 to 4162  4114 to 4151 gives 0.69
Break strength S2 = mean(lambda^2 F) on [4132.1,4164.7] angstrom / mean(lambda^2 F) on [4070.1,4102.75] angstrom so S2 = 1.19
